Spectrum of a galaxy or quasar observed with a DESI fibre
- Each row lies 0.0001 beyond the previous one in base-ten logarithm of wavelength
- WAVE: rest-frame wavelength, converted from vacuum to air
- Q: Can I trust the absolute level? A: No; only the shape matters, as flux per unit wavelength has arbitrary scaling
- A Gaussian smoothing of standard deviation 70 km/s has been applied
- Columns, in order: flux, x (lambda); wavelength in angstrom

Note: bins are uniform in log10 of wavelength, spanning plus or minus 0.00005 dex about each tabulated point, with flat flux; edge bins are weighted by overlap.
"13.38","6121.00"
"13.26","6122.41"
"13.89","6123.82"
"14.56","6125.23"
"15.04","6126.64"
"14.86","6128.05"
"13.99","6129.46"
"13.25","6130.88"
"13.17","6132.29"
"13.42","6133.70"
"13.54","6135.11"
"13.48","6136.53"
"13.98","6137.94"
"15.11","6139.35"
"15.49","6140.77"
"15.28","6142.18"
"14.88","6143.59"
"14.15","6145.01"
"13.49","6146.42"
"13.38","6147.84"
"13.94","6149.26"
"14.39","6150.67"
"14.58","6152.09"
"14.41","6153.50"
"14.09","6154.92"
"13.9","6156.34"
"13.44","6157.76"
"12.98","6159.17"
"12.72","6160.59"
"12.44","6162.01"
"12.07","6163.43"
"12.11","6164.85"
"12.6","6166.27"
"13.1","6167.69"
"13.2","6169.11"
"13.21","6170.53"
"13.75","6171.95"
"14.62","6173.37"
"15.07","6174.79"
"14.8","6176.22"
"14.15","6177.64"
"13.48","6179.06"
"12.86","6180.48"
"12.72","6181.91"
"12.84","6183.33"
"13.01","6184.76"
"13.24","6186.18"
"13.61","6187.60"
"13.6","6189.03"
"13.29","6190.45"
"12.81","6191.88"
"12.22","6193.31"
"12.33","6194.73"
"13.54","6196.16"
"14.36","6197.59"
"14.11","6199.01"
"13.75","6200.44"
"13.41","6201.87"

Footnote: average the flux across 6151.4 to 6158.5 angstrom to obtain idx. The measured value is 14.1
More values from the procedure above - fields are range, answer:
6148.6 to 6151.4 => 14.2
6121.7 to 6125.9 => 13.9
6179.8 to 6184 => 12.8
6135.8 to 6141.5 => 14.5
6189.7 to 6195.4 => 12.7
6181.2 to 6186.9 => 13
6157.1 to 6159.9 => 13.2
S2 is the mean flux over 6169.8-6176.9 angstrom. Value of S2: 14.3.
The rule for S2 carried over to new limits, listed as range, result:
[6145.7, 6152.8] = 14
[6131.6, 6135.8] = 13.4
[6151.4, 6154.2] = 14.5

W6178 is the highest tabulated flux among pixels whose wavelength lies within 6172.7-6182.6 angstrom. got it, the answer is 15.07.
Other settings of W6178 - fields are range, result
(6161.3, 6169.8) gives 13.2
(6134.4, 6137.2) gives 13.54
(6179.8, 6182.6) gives 12.86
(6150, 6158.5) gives 14.58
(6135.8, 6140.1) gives 15.11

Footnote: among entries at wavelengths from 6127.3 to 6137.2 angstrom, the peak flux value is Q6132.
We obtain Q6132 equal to 14.86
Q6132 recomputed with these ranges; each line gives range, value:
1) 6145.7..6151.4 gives 14.39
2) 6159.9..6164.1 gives 12.72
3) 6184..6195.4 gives 13.61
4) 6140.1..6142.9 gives 15.49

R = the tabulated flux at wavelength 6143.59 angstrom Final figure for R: 14.88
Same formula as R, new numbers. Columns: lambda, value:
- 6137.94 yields 13.98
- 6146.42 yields 13.49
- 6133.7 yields 13.42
